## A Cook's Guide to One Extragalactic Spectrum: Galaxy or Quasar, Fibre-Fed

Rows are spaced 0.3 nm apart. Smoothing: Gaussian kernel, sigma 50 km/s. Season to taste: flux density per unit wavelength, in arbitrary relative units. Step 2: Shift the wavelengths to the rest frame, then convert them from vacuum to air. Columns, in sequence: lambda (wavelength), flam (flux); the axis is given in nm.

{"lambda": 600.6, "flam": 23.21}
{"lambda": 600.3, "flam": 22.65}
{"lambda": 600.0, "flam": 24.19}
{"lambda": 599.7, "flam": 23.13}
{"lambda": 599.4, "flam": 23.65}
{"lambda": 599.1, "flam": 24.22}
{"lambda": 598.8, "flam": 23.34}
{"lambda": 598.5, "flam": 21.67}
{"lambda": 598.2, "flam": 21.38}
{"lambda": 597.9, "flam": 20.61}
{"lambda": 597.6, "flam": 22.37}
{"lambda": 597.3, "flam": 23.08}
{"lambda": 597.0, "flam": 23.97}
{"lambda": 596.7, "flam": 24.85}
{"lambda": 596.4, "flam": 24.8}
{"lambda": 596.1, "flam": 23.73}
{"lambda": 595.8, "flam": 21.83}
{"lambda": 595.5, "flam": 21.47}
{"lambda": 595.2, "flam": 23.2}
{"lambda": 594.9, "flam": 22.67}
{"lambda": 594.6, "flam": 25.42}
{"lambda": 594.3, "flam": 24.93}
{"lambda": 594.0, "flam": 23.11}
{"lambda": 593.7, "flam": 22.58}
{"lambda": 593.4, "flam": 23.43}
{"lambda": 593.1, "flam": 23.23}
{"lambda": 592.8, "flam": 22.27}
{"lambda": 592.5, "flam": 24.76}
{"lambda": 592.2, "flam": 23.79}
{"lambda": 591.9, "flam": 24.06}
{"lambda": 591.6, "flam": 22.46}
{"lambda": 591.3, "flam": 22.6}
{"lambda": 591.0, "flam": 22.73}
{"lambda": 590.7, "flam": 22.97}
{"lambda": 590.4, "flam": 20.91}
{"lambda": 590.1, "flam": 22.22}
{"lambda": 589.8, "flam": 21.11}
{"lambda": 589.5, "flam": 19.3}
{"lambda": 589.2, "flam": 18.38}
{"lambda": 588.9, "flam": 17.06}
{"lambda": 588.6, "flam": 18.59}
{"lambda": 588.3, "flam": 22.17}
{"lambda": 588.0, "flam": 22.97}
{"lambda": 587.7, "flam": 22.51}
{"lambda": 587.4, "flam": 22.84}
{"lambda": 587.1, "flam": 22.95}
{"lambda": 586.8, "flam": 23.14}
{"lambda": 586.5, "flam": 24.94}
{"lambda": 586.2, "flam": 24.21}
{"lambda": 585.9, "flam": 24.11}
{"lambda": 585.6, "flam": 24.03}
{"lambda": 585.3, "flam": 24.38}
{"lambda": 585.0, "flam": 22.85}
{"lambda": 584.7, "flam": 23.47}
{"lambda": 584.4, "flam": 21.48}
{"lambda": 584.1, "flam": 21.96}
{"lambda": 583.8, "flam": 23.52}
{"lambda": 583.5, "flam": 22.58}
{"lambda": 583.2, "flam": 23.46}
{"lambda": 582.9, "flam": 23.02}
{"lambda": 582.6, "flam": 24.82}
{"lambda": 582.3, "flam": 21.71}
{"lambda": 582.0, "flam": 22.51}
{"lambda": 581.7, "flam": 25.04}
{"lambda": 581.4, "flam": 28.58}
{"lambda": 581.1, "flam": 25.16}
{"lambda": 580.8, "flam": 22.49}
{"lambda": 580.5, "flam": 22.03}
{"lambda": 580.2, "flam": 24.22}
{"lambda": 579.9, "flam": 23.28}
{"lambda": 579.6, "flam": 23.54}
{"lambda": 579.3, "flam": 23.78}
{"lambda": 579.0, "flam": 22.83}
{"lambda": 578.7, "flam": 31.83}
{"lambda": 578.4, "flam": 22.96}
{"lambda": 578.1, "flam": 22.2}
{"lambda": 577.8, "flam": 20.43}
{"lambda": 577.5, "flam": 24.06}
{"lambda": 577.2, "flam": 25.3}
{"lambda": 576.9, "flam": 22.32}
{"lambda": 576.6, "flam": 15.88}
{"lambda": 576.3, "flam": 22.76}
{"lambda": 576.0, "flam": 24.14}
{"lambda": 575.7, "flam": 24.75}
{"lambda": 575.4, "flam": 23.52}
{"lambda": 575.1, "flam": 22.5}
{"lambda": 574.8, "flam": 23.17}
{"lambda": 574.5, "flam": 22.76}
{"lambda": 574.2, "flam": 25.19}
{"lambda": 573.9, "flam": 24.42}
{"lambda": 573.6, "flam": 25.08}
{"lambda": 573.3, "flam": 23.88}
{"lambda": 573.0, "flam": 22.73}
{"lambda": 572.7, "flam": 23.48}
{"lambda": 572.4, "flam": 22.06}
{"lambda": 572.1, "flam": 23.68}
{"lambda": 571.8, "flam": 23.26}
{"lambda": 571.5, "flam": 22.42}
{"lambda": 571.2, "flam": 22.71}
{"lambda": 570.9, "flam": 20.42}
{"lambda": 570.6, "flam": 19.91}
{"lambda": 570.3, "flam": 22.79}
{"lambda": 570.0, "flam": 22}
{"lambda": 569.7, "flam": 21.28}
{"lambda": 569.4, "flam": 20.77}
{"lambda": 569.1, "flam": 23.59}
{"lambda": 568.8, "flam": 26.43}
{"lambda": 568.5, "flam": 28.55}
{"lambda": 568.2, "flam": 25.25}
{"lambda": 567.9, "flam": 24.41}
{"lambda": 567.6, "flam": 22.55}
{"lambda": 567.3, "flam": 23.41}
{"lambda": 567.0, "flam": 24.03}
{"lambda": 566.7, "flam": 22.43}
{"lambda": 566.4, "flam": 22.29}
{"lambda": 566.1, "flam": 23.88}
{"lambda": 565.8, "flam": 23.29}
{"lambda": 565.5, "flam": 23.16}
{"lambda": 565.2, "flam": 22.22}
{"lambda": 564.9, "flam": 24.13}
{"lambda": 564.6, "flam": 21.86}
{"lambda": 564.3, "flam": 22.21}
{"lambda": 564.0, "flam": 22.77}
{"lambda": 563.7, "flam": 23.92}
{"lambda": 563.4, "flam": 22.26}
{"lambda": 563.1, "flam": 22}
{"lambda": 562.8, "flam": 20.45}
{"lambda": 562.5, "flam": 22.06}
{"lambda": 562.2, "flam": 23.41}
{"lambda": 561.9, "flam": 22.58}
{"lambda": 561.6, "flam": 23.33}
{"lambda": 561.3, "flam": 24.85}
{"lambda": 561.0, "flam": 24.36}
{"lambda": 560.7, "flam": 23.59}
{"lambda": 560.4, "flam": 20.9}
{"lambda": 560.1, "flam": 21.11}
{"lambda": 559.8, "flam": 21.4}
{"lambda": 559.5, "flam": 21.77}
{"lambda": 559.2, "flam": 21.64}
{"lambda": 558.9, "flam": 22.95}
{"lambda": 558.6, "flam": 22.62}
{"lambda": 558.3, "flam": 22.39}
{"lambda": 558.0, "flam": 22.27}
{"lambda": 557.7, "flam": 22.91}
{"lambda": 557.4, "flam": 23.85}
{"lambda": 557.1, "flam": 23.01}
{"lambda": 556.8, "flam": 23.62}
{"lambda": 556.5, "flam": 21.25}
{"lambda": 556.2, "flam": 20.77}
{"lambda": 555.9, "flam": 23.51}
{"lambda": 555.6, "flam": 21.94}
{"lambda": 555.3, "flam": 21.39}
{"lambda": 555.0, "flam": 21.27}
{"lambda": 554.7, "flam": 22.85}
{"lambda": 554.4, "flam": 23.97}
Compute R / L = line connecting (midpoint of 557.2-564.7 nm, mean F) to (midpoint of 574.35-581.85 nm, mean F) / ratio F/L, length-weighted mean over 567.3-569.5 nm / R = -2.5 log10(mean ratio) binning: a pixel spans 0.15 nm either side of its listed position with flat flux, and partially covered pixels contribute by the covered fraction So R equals -0.07 mag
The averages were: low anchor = 22.5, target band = 24.5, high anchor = 23.6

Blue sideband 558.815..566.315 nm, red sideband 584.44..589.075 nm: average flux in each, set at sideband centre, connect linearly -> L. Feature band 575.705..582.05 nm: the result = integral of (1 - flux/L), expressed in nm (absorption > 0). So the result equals -0.28 nm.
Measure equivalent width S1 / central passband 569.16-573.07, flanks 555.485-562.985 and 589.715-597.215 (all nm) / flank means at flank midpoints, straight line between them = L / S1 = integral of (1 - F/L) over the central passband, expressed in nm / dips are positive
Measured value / 0.10 nm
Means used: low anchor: 22.5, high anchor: 23.2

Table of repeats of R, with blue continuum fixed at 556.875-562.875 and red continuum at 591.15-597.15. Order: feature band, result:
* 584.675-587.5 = -0.02 mag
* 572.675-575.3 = -0.03 mag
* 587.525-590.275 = 0.14 mag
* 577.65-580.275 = -0.04 mag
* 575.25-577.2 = 0.03 mag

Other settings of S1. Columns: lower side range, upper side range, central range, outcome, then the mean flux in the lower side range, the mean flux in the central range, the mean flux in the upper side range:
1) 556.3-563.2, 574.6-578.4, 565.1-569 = -0.25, 22.5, 24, 22.6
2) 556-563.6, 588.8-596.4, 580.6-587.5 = -0.35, 22.5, 23.6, 22.5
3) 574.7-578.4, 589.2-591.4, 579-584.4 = -0.34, 22.6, 23.5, 21.4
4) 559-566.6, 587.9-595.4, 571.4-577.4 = -0.19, 22.6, 23.2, 22.3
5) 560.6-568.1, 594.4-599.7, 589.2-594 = 0.13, 23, 22.4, 23.1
